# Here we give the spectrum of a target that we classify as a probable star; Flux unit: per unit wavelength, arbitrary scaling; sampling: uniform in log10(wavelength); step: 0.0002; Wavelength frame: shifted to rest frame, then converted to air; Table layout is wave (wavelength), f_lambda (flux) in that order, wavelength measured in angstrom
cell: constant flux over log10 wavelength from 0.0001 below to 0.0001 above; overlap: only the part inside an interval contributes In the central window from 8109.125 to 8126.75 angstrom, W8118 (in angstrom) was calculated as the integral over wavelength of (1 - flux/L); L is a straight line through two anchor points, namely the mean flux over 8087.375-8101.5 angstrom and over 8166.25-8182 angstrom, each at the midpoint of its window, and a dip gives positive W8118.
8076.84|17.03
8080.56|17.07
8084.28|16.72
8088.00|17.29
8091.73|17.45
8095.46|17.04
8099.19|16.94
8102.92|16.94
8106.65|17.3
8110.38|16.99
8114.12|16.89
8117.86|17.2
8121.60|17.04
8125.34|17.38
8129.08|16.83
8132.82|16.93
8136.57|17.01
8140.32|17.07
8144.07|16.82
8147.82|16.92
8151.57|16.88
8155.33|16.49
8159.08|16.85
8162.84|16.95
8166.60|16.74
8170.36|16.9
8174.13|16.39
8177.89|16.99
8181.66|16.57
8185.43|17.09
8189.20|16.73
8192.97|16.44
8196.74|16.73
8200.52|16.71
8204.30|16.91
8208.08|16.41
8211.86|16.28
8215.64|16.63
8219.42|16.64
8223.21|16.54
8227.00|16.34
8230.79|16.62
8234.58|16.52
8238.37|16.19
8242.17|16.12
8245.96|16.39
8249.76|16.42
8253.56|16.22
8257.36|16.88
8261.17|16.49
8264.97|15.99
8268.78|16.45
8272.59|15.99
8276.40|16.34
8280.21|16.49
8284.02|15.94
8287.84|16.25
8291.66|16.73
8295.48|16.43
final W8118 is -0.07 angstrom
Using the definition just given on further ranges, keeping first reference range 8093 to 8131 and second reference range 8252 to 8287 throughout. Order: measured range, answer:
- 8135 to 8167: 0.0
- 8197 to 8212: 0.0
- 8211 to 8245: 0.2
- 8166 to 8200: 0.0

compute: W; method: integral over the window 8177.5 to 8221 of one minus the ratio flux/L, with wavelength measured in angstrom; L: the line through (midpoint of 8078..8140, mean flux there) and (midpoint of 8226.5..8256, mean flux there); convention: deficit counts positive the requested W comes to -0.21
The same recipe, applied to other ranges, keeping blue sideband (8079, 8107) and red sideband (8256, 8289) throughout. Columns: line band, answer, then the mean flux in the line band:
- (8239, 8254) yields 0.12 angstrom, 16.3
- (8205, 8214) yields 0.08 angstrom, 16.4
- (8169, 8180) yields -0.01 angstrom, 16.7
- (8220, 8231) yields 0.01 angstrom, 16.5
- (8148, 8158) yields 0.05 angstrom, 16.7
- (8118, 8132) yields -0.12 angstrom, 17.1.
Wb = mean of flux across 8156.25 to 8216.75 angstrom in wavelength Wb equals 16.7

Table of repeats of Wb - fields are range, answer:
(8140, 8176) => 16.8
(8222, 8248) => 16.4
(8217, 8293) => 16.4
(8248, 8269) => 16.4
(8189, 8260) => 16.5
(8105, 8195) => 16.9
